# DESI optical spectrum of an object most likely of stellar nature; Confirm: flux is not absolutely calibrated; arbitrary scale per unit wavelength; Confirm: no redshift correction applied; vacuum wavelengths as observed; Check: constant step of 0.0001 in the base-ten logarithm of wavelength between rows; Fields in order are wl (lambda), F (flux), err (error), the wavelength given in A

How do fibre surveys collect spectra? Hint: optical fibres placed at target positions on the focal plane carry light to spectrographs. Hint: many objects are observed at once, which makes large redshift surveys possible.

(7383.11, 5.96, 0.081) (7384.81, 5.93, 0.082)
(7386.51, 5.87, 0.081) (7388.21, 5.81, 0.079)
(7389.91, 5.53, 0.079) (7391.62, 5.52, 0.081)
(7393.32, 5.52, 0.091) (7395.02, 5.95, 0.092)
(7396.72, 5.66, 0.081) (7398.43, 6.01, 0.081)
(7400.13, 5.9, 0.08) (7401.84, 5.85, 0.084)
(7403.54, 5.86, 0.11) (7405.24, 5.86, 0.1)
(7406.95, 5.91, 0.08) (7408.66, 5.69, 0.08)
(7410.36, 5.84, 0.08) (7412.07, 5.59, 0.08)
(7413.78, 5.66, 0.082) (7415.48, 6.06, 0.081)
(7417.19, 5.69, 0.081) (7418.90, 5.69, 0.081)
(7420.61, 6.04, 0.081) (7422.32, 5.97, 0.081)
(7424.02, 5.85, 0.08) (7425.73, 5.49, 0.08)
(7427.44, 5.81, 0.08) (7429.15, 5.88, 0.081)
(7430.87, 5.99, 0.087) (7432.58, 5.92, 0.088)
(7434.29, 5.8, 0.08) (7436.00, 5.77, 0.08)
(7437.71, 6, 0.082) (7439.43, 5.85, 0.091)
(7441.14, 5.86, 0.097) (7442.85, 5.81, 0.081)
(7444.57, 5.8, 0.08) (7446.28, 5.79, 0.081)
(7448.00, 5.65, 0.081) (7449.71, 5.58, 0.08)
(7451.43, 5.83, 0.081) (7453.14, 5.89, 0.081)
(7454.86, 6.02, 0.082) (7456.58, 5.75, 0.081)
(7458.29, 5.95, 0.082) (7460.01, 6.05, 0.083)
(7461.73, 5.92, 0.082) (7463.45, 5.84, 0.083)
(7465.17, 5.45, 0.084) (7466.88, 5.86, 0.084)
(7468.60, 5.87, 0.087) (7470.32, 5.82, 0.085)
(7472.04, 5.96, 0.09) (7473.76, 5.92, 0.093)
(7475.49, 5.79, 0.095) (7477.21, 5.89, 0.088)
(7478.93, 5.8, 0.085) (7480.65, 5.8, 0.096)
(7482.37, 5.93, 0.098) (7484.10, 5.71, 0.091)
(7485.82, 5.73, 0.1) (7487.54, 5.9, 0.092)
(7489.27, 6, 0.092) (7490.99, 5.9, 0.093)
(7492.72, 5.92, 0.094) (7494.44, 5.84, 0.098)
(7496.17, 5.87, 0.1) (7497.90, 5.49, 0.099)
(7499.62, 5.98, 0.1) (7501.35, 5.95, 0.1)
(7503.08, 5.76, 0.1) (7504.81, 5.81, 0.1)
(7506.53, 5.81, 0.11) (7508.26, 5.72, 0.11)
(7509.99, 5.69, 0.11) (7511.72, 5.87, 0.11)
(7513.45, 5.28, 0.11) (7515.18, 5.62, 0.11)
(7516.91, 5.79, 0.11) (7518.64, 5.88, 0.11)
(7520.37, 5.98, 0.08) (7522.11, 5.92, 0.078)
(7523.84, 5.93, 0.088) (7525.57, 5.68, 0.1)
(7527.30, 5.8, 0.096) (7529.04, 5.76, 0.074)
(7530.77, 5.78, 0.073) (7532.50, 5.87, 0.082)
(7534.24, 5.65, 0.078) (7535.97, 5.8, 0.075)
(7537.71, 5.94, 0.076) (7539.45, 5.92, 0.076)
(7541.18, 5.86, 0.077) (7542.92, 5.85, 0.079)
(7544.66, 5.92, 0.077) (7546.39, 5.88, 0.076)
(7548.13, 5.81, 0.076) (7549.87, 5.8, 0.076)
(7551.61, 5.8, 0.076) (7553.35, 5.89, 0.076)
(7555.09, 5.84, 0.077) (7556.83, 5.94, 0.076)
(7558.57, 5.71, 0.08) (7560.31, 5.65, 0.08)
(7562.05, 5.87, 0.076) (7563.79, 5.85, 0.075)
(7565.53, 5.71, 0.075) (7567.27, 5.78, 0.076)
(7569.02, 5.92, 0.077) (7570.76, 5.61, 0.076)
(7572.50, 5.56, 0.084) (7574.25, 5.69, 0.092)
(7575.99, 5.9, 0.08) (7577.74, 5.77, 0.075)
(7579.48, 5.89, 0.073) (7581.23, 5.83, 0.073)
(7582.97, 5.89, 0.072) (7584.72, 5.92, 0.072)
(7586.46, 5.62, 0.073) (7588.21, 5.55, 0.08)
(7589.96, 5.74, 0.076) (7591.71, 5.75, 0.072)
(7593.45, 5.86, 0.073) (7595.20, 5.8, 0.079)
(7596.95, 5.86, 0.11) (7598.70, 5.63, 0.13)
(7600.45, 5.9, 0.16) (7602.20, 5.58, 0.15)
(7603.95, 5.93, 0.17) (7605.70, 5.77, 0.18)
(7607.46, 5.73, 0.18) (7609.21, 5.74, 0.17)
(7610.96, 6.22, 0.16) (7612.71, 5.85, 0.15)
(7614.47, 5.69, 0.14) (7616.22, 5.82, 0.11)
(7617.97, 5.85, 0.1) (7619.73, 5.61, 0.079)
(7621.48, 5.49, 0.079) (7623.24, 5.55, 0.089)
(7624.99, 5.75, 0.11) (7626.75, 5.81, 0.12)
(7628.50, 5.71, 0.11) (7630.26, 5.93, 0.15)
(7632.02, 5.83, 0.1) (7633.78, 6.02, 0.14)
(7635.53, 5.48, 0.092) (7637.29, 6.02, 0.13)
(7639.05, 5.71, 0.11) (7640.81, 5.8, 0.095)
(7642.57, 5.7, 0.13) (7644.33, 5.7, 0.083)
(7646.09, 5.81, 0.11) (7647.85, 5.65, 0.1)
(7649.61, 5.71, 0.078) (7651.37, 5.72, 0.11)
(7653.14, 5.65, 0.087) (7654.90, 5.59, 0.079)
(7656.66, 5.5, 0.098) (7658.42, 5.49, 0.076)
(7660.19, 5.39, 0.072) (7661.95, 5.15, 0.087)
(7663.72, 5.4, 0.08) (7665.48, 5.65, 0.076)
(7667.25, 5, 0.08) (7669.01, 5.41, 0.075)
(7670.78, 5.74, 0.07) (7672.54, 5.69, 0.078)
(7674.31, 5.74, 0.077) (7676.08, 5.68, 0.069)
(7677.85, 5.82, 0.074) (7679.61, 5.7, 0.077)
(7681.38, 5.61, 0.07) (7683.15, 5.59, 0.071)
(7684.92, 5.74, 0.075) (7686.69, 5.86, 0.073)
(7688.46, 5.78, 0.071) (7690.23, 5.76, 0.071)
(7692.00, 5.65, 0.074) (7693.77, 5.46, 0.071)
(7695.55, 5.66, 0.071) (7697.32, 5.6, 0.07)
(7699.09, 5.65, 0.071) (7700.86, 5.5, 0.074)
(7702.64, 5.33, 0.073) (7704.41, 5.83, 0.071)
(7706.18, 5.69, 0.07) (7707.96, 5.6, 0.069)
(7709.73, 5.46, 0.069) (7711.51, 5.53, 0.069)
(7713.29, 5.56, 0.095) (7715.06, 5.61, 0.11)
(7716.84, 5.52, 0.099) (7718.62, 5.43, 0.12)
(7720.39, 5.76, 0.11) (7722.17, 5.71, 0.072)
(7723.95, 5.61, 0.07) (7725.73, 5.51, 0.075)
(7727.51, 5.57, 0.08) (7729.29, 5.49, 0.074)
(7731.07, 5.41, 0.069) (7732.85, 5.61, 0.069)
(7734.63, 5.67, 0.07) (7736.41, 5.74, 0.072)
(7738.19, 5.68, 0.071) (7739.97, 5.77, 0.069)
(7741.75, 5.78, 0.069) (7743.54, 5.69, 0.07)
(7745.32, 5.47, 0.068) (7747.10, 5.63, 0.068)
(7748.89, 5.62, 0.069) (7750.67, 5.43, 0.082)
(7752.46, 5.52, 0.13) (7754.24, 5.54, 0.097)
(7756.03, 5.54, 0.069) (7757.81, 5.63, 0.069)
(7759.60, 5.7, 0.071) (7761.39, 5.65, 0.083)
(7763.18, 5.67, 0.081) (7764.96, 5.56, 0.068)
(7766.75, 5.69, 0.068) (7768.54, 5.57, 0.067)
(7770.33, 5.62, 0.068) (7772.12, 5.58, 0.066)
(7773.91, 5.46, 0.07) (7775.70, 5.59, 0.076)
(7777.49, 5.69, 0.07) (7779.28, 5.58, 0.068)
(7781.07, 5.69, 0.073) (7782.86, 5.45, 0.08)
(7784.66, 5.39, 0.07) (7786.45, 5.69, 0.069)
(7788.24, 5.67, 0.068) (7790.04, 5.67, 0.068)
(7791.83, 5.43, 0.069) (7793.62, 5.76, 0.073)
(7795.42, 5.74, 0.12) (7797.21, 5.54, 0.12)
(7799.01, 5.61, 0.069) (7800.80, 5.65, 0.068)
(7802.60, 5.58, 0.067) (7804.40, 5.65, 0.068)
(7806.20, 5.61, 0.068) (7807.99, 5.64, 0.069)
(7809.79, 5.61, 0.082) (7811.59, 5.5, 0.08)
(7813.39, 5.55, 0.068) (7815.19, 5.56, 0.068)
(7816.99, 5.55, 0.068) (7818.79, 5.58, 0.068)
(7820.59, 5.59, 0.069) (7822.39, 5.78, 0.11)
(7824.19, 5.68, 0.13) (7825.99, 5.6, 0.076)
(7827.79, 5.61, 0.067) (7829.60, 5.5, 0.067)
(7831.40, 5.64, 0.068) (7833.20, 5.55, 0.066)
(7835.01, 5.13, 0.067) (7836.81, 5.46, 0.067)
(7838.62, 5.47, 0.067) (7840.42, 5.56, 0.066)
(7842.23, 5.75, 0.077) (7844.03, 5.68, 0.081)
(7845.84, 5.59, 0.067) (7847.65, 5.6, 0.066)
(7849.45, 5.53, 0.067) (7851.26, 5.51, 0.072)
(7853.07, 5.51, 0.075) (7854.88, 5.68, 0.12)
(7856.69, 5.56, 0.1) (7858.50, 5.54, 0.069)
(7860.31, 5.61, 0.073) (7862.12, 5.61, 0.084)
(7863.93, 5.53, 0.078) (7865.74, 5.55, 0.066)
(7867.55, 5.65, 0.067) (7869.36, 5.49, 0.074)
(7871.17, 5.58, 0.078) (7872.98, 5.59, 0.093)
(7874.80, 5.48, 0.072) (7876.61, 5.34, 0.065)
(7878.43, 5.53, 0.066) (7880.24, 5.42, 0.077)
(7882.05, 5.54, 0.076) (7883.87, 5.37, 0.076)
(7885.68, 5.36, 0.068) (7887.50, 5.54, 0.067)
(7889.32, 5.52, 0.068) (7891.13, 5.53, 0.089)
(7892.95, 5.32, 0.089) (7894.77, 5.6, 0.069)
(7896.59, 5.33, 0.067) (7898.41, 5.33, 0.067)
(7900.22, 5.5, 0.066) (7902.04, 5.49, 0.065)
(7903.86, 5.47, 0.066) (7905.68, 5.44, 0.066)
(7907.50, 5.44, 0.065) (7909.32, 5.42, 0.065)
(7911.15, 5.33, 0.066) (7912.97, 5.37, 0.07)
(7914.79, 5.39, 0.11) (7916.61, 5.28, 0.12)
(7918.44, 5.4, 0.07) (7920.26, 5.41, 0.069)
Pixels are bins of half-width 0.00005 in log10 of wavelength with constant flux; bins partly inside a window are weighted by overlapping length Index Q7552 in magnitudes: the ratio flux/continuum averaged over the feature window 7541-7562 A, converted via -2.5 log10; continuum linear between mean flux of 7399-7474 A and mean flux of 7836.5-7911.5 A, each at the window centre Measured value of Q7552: -0.02 mag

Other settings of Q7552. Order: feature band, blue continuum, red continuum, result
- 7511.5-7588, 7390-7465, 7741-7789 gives -0.012 mag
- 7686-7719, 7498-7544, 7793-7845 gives 0.013 mag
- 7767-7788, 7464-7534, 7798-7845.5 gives 0.006 mag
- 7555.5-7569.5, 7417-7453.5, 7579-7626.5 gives -0.004 mag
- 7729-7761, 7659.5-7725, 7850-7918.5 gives -0.010 mag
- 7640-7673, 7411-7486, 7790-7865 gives 0.025 mag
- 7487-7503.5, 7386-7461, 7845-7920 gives -0.018 mag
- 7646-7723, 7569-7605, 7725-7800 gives 0.015 mag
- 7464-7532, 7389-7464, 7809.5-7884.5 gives -0.007 mag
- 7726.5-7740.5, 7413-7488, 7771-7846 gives 0.004 mag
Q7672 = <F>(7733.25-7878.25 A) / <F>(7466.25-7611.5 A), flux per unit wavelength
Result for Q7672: 0.96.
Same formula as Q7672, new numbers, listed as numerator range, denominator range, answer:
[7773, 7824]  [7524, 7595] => 0.97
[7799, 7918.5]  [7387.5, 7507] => 0.95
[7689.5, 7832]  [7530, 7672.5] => 0.98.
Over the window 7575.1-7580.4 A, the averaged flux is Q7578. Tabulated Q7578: 5.85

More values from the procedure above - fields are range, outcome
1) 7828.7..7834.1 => 5.57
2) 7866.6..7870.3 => 5.58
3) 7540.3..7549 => 5.87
